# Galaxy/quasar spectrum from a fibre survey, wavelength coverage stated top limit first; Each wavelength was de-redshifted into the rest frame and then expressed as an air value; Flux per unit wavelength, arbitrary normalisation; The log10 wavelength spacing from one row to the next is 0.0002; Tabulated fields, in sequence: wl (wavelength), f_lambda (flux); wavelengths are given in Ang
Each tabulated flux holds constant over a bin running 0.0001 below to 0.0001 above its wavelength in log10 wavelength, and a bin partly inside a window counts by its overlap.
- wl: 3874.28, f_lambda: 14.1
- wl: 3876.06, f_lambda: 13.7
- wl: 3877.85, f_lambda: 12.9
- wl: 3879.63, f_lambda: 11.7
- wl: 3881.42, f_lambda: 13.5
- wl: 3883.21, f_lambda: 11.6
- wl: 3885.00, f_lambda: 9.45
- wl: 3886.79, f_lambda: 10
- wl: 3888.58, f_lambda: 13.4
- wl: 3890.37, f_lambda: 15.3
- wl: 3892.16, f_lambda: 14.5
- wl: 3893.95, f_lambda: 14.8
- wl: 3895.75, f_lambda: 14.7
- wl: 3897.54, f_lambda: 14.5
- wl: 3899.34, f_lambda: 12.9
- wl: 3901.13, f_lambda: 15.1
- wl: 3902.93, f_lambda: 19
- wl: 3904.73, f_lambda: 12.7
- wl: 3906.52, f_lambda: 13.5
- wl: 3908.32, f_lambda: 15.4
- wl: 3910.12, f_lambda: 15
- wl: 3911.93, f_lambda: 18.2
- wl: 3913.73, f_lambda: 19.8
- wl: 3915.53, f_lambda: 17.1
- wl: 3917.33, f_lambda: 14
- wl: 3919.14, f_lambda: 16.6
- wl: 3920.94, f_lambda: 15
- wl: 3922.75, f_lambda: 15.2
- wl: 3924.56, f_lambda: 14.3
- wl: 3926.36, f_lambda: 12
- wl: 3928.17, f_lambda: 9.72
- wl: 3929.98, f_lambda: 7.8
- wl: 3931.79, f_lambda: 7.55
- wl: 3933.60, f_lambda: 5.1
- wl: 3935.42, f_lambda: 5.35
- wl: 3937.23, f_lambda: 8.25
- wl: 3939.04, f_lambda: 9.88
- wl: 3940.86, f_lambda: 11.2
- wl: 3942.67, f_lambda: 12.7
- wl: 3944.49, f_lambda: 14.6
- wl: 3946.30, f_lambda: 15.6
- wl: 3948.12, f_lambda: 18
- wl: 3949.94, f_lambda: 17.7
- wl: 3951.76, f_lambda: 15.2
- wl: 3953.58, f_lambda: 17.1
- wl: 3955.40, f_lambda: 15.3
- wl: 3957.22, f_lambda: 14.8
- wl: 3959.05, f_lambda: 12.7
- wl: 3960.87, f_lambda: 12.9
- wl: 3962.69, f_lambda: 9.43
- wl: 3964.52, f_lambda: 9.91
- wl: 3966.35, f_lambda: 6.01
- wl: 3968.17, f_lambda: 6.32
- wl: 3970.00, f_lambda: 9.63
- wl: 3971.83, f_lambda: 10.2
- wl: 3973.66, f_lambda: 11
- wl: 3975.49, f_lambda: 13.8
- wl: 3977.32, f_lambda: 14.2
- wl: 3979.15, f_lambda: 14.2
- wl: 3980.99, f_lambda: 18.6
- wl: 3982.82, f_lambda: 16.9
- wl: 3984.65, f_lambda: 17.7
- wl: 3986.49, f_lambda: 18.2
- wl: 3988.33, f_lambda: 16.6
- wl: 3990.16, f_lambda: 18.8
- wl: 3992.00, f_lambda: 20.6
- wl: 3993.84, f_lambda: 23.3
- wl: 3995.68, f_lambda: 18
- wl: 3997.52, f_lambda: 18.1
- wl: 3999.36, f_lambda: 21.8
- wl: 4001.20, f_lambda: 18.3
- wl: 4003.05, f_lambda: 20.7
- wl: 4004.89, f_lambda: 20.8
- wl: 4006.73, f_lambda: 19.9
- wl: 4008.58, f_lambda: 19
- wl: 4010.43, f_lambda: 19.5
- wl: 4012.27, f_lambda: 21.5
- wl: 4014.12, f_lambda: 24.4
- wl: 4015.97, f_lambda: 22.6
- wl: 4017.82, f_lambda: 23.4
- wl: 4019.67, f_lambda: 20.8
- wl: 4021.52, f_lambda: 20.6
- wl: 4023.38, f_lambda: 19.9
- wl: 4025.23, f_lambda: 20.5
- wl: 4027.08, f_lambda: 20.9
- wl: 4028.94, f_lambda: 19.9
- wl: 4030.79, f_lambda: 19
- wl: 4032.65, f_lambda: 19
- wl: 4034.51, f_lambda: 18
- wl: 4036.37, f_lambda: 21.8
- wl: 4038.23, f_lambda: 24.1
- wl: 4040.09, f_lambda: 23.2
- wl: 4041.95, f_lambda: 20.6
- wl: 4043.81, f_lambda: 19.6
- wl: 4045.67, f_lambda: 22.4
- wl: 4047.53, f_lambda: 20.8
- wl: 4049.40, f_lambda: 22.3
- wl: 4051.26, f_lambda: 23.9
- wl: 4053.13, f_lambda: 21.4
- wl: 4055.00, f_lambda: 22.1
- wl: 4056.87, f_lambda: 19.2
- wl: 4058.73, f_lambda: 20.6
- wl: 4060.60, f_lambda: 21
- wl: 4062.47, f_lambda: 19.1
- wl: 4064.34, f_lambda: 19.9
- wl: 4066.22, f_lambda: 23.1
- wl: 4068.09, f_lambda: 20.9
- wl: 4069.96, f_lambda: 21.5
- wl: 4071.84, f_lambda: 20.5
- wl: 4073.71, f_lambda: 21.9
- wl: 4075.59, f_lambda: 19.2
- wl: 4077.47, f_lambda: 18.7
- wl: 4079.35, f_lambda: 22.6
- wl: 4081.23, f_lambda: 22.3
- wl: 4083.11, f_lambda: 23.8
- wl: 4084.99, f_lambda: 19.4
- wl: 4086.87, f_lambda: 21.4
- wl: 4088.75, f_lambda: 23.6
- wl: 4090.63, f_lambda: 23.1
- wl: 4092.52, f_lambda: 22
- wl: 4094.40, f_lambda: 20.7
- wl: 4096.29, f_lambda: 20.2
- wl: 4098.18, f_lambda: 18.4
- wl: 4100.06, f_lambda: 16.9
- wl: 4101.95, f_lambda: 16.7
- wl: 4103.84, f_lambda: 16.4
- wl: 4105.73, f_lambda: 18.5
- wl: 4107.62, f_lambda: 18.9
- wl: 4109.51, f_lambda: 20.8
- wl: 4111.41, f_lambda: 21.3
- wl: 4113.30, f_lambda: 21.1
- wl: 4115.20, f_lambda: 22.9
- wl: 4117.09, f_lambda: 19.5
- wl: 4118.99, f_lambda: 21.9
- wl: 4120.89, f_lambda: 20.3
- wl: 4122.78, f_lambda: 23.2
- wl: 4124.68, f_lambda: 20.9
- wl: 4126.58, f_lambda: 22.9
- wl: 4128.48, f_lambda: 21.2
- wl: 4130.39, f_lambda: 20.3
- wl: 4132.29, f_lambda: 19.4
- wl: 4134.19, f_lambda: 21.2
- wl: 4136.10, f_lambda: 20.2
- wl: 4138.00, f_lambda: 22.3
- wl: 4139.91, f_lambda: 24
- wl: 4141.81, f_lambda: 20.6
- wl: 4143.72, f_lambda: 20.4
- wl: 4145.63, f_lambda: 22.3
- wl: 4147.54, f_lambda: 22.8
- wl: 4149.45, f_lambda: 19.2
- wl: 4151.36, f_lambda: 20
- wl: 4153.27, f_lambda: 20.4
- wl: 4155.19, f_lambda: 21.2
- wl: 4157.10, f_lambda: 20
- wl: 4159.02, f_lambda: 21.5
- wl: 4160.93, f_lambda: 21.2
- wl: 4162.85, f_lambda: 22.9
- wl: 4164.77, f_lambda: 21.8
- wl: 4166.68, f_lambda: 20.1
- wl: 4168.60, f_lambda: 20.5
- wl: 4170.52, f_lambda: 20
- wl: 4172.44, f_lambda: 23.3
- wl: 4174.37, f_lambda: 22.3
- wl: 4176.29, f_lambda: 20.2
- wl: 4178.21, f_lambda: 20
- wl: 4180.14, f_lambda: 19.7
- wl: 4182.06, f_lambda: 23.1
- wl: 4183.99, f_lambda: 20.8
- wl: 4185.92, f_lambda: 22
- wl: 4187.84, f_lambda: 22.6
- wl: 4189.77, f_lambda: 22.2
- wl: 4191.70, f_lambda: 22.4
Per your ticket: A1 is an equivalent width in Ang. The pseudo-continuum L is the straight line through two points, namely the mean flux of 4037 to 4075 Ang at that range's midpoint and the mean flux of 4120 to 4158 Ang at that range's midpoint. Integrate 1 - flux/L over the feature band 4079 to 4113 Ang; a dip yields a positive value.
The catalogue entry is 1.5 Ang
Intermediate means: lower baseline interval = 21.4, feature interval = 20.4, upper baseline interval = 21.1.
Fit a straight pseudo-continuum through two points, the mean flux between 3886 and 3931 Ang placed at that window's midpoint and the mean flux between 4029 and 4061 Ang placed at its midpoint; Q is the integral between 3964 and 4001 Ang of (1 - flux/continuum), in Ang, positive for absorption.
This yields 5.8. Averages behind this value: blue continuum 14.4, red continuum 21.1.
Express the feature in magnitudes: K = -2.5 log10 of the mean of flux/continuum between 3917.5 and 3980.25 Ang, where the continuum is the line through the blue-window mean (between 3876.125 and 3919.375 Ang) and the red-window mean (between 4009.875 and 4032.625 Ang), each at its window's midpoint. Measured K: 0.37 mag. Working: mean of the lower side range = 14.4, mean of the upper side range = 21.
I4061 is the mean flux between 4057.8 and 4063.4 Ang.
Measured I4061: 20.2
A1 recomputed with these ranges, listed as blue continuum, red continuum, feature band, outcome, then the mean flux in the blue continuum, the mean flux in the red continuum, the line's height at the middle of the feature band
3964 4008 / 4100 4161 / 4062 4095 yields -4.1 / 16.1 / 20.7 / 19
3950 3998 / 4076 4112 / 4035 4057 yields -4.6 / 14.6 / 20.3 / 18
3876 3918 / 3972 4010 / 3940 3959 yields 1.4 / 14.3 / 17.9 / 16.3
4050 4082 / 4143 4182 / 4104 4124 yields 0.4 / 21.1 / 21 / 21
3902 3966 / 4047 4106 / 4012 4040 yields -4.8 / 13.3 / 20.7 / 18.1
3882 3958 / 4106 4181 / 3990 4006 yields -3.9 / 13.6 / 21.1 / 16.2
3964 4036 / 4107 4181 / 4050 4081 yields -2.7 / 17.8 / 21.1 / 19.3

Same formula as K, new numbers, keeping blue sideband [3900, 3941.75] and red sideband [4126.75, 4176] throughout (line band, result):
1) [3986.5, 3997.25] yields -0.24 mag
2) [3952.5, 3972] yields 0.25 mag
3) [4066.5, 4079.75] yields -0.13 mag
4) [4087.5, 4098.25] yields -0.13 mag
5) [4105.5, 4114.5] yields -0.03 mag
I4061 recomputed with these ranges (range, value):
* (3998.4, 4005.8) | 20.4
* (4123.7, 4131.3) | 21.3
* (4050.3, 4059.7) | 21.5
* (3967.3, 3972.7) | 8.72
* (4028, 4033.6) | 19.3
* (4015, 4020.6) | 22.3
